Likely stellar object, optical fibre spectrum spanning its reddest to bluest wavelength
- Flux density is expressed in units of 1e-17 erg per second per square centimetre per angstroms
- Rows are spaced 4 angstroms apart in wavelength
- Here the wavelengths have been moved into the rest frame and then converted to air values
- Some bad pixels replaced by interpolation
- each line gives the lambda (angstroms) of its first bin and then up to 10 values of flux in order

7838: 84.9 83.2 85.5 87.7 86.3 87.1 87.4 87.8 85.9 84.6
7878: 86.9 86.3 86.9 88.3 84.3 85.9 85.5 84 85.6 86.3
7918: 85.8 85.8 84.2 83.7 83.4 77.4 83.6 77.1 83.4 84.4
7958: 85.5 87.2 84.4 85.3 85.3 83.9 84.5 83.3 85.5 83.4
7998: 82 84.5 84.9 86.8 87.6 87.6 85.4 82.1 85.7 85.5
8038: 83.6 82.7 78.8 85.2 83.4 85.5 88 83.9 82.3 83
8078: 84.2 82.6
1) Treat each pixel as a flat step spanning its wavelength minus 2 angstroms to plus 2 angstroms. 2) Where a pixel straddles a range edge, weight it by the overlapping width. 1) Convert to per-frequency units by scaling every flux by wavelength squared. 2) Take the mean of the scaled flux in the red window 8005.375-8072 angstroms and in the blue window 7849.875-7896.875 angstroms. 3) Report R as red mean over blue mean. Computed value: 1.0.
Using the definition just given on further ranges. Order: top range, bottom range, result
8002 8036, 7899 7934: 1.03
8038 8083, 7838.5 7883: 1.02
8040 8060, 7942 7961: 1.03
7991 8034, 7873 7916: 1.02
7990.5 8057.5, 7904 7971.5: 1.03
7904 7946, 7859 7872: 0.98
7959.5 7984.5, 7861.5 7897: 1.01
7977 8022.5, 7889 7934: 1.02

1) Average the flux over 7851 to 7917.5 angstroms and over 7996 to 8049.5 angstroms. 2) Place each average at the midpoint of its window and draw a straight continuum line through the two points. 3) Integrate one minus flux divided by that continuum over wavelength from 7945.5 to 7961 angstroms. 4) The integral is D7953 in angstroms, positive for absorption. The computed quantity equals 0.3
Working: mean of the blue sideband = 86.2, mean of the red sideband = 84.4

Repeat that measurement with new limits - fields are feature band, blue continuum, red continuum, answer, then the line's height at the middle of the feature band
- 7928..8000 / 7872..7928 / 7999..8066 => 1.48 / 85.3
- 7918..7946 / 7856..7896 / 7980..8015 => 0.94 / 85.7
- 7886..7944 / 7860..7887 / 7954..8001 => 0.75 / 85.7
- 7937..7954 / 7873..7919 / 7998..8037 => 0.92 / 85.7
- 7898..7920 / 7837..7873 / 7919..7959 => -0.37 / 84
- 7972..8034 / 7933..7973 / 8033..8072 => -0.98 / 83.5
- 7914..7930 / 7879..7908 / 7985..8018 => 0.09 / 85.7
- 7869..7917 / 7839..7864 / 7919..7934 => -0.36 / 85.2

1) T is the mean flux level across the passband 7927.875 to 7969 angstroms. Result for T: 83.1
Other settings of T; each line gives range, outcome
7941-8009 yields 84.1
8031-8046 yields 83.4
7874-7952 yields 84.4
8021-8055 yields 83.6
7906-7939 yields 84.2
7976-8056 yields 84.3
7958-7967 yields 85.9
